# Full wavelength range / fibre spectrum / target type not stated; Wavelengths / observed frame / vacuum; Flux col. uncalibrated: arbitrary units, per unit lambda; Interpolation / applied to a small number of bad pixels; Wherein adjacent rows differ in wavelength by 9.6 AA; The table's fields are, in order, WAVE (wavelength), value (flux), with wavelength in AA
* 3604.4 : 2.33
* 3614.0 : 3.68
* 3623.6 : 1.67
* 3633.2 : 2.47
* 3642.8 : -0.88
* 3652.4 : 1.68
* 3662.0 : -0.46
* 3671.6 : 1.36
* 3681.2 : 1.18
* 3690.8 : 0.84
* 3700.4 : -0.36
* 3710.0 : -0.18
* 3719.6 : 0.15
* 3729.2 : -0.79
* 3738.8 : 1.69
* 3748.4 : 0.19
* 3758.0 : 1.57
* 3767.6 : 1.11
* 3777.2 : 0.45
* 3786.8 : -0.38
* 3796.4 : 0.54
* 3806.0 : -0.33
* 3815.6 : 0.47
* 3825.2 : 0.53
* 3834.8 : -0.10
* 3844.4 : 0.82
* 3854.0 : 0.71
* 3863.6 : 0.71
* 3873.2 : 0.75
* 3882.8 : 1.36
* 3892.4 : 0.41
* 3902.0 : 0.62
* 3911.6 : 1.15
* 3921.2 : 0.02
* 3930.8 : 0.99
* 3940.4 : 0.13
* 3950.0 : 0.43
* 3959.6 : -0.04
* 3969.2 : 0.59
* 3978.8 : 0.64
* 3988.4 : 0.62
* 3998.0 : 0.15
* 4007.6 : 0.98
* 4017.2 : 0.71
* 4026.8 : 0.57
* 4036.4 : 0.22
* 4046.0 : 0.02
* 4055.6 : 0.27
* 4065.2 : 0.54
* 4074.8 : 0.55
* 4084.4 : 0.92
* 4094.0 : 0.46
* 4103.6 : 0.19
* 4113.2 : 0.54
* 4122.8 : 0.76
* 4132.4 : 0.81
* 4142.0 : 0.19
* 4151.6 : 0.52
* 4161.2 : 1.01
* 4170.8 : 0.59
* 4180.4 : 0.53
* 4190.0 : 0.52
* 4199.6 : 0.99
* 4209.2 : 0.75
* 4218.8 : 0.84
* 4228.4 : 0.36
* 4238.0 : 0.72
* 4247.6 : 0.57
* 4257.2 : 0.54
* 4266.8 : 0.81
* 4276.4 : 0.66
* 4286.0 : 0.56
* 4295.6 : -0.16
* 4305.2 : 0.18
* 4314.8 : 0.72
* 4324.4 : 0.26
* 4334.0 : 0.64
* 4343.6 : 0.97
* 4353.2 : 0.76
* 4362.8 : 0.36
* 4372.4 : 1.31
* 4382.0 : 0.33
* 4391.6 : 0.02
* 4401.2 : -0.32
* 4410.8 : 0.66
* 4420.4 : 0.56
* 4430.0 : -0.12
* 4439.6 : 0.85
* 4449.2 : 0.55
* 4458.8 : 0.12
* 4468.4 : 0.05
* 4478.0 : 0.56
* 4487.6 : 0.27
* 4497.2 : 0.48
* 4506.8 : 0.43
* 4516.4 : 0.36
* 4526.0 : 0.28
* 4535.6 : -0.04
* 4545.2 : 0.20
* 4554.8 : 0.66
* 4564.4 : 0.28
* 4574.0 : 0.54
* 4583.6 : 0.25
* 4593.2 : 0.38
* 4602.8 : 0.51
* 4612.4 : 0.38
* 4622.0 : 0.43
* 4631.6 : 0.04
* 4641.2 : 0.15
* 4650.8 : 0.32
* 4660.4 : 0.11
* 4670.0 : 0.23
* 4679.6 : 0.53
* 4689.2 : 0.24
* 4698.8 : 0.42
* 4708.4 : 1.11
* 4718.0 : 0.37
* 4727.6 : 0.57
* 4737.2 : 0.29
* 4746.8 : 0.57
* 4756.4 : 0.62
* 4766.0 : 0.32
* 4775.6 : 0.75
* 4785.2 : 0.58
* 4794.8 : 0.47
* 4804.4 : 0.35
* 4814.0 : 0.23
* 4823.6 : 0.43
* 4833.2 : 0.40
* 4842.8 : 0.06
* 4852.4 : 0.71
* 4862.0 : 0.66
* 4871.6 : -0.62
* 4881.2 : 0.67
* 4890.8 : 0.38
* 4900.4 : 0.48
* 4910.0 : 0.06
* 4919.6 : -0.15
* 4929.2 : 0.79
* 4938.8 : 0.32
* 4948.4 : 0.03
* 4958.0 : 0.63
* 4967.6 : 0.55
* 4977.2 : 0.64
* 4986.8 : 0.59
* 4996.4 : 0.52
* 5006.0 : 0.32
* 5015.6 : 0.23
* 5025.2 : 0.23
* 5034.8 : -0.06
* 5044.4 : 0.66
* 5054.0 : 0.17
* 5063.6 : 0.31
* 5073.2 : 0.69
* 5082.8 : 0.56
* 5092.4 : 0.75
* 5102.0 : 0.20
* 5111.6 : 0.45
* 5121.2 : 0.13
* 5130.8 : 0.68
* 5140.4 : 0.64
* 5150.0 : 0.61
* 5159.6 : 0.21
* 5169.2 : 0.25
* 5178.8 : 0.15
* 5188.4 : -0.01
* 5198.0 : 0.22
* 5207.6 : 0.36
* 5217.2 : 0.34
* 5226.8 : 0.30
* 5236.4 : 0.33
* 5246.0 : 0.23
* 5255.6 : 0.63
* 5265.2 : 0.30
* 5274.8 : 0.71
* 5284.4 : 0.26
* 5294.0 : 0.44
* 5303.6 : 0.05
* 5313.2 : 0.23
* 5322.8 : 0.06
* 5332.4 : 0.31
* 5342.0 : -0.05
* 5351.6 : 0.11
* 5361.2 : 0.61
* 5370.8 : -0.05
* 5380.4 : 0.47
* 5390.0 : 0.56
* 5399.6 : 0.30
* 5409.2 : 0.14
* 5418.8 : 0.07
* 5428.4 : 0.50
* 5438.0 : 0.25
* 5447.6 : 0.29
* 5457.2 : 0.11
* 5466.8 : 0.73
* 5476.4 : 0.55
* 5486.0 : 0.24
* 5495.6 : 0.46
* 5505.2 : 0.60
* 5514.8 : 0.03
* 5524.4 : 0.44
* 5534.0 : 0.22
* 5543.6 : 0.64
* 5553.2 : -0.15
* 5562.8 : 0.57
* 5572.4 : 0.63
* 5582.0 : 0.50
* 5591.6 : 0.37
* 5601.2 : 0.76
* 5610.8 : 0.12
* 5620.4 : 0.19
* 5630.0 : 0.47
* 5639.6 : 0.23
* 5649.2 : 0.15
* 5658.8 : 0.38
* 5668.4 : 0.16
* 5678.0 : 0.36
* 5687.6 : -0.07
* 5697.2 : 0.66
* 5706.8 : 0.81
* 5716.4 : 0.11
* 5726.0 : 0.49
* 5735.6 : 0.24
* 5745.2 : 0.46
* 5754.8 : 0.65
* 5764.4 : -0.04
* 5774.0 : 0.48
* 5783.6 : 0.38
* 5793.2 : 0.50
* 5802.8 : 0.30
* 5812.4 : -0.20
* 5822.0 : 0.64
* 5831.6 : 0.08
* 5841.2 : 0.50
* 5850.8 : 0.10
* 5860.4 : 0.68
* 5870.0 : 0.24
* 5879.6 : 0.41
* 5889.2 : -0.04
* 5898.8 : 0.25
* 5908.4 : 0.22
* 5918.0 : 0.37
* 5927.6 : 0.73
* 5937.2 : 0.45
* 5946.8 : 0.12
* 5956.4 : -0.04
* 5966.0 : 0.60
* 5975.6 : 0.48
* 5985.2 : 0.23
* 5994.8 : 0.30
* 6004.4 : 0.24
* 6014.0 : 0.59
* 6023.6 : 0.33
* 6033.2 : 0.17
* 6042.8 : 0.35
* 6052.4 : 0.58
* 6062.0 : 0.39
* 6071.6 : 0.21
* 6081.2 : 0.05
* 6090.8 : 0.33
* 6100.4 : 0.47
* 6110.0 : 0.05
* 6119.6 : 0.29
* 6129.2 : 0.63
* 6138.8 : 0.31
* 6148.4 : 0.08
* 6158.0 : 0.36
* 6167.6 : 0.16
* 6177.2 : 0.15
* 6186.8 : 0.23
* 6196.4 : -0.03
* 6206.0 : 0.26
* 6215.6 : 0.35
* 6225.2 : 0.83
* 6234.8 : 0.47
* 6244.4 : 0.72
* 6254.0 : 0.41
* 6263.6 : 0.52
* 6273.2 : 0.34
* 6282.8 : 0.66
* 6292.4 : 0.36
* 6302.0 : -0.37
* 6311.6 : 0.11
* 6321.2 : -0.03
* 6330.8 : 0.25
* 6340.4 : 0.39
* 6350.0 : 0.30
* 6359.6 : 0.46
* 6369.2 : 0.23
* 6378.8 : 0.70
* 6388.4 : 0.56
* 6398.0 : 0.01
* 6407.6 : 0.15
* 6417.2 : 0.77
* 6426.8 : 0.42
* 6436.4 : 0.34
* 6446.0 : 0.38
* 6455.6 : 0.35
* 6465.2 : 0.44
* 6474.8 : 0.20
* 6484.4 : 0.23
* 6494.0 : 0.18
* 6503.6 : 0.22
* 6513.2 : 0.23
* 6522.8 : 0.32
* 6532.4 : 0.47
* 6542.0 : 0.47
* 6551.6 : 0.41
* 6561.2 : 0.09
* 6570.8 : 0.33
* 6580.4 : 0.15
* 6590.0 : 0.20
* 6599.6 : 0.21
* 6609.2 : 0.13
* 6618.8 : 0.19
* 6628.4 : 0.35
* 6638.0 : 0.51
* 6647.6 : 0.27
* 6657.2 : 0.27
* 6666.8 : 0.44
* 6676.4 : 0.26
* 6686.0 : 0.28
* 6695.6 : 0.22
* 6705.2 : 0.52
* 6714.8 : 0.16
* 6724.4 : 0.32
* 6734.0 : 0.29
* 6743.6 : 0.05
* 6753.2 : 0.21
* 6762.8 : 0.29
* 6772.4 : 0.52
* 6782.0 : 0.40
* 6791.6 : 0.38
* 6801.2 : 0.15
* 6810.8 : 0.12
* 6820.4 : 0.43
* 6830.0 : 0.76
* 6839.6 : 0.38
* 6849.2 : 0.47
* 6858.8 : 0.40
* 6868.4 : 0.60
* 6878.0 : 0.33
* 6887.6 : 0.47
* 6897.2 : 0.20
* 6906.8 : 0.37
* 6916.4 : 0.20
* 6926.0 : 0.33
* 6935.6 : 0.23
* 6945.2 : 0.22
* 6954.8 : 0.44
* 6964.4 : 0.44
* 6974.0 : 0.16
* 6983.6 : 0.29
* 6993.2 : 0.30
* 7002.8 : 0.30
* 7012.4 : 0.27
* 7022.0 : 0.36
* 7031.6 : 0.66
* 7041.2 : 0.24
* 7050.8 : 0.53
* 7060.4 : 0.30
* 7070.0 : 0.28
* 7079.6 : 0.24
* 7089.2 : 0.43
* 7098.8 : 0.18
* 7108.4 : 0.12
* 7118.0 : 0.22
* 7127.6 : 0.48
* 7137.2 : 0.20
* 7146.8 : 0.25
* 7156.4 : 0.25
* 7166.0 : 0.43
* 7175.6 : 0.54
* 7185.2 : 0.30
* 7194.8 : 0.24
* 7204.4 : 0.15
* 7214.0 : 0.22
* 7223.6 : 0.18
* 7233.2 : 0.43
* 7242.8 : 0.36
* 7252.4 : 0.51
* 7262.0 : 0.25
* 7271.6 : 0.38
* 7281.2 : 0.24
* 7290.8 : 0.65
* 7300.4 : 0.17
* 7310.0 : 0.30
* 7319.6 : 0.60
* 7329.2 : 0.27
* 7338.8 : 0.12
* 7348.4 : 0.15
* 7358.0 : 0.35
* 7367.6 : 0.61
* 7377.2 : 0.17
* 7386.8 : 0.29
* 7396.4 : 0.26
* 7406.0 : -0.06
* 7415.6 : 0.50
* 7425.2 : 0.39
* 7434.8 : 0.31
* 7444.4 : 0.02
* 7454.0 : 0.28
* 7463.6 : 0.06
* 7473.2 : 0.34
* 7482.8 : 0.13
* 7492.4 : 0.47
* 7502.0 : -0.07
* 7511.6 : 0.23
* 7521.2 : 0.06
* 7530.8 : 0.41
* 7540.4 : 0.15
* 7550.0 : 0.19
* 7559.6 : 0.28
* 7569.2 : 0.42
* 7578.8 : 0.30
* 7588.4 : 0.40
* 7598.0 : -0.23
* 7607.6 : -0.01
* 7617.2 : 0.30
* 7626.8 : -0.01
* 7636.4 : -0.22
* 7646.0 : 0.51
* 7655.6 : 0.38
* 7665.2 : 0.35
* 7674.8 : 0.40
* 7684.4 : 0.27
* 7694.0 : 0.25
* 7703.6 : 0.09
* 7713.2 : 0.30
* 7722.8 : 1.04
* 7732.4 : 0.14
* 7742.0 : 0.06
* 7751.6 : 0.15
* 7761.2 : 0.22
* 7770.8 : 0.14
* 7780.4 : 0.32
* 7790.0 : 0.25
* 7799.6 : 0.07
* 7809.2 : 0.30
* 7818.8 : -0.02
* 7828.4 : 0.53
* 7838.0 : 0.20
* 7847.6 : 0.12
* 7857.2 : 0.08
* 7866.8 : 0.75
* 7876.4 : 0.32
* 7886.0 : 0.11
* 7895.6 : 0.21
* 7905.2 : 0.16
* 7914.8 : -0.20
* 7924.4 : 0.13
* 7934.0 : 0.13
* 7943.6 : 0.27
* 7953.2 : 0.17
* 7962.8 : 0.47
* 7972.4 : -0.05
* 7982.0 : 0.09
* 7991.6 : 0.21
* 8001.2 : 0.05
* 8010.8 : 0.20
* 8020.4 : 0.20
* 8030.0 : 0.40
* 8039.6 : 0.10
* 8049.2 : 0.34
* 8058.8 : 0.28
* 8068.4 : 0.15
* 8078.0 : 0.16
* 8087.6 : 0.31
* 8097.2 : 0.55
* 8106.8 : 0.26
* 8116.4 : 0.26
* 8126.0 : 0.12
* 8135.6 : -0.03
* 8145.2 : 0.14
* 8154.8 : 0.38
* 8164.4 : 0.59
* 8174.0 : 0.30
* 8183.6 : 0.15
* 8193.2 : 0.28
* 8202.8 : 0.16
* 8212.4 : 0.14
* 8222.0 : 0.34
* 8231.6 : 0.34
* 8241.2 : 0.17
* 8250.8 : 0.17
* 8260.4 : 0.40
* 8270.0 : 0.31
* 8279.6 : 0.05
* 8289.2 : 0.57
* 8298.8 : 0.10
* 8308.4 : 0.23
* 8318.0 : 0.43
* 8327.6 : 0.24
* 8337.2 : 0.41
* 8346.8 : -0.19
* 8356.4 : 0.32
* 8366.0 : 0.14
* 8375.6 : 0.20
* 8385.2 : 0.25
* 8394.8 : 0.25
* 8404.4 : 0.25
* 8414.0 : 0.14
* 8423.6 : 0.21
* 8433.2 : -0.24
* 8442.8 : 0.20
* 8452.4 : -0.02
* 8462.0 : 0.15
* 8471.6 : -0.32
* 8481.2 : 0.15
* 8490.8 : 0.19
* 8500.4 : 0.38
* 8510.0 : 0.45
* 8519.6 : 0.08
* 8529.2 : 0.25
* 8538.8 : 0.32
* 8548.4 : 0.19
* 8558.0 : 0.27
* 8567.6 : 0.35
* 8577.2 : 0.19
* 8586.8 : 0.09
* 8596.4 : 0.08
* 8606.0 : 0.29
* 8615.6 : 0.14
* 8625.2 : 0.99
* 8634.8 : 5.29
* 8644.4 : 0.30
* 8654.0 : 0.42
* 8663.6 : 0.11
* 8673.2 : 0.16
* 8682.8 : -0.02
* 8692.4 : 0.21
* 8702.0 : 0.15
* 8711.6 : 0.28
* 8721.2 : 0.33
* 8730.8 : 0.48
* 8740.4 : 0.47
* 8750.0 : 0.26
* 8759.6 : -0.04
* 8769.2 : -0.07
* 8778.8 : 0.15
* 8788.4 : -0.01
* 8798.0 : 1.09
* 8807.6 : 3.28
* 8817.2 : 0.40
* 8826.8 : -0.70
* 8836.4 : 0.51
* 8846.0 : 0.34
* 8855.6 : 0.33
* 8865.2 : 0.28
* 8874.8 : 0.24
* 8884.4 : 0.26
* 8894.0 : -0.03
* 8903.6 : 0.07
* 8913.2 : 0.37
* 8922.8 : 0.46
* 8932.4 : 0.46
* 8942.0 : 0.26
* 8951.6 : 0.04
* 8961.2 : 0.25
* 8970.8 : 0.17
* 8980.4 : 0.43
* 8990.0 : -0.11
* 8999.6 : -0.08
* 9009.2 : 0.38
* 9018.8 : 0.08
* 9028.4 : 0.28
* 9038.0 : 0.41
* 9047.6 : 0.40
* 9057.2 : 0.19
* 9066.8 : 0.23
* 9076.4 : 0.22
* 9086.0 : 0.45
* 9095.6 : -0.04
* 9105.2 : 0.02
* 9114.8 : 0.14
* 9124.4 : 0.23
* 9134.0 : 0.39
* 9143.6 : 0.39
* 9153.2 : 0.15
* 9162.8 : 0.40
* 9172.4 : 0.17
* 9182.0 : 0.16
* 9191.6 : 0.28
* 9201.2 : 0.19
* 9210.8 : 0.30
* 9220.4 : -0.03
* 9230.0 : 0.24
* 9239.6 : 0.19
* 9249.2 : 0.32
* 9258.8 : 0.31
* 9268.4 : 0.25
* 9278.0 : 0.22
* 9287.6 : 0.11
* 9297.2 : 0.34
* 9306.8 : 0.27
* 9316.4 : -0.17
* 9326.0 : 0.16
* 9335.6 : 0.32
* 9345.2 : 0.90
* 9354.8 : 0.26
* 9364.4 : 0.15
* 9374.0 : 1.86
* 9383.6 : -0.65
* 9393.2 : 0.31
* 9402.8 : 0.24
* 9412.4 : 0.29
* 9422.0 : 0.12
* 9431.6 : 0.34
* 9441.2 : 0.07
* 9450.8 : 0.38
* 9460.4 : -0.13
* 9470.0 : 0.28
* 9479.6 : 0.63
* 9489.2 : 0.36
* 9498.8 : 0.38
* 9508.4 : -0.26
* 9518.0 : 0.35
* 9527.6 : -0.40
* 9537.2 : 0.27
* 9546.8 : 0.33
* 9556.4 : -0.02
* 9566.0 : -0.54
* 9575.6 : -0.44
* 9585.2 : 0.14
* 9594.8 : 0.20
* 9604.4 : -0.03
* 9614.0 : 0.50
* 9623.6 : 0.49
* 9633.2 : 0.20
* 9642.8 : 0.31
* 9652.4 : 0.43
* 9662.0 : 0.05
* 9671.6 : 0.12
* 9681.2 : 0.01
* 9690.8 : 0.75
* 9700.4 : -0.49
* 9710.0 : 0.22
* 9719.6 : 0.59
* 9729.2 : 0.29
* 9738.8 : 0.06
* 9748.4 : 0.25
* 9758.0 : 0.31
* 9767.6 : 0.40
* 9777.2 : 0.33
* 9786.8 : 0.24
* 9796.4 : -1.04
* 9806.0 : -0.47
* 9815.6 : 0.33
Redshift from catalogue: 1.36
